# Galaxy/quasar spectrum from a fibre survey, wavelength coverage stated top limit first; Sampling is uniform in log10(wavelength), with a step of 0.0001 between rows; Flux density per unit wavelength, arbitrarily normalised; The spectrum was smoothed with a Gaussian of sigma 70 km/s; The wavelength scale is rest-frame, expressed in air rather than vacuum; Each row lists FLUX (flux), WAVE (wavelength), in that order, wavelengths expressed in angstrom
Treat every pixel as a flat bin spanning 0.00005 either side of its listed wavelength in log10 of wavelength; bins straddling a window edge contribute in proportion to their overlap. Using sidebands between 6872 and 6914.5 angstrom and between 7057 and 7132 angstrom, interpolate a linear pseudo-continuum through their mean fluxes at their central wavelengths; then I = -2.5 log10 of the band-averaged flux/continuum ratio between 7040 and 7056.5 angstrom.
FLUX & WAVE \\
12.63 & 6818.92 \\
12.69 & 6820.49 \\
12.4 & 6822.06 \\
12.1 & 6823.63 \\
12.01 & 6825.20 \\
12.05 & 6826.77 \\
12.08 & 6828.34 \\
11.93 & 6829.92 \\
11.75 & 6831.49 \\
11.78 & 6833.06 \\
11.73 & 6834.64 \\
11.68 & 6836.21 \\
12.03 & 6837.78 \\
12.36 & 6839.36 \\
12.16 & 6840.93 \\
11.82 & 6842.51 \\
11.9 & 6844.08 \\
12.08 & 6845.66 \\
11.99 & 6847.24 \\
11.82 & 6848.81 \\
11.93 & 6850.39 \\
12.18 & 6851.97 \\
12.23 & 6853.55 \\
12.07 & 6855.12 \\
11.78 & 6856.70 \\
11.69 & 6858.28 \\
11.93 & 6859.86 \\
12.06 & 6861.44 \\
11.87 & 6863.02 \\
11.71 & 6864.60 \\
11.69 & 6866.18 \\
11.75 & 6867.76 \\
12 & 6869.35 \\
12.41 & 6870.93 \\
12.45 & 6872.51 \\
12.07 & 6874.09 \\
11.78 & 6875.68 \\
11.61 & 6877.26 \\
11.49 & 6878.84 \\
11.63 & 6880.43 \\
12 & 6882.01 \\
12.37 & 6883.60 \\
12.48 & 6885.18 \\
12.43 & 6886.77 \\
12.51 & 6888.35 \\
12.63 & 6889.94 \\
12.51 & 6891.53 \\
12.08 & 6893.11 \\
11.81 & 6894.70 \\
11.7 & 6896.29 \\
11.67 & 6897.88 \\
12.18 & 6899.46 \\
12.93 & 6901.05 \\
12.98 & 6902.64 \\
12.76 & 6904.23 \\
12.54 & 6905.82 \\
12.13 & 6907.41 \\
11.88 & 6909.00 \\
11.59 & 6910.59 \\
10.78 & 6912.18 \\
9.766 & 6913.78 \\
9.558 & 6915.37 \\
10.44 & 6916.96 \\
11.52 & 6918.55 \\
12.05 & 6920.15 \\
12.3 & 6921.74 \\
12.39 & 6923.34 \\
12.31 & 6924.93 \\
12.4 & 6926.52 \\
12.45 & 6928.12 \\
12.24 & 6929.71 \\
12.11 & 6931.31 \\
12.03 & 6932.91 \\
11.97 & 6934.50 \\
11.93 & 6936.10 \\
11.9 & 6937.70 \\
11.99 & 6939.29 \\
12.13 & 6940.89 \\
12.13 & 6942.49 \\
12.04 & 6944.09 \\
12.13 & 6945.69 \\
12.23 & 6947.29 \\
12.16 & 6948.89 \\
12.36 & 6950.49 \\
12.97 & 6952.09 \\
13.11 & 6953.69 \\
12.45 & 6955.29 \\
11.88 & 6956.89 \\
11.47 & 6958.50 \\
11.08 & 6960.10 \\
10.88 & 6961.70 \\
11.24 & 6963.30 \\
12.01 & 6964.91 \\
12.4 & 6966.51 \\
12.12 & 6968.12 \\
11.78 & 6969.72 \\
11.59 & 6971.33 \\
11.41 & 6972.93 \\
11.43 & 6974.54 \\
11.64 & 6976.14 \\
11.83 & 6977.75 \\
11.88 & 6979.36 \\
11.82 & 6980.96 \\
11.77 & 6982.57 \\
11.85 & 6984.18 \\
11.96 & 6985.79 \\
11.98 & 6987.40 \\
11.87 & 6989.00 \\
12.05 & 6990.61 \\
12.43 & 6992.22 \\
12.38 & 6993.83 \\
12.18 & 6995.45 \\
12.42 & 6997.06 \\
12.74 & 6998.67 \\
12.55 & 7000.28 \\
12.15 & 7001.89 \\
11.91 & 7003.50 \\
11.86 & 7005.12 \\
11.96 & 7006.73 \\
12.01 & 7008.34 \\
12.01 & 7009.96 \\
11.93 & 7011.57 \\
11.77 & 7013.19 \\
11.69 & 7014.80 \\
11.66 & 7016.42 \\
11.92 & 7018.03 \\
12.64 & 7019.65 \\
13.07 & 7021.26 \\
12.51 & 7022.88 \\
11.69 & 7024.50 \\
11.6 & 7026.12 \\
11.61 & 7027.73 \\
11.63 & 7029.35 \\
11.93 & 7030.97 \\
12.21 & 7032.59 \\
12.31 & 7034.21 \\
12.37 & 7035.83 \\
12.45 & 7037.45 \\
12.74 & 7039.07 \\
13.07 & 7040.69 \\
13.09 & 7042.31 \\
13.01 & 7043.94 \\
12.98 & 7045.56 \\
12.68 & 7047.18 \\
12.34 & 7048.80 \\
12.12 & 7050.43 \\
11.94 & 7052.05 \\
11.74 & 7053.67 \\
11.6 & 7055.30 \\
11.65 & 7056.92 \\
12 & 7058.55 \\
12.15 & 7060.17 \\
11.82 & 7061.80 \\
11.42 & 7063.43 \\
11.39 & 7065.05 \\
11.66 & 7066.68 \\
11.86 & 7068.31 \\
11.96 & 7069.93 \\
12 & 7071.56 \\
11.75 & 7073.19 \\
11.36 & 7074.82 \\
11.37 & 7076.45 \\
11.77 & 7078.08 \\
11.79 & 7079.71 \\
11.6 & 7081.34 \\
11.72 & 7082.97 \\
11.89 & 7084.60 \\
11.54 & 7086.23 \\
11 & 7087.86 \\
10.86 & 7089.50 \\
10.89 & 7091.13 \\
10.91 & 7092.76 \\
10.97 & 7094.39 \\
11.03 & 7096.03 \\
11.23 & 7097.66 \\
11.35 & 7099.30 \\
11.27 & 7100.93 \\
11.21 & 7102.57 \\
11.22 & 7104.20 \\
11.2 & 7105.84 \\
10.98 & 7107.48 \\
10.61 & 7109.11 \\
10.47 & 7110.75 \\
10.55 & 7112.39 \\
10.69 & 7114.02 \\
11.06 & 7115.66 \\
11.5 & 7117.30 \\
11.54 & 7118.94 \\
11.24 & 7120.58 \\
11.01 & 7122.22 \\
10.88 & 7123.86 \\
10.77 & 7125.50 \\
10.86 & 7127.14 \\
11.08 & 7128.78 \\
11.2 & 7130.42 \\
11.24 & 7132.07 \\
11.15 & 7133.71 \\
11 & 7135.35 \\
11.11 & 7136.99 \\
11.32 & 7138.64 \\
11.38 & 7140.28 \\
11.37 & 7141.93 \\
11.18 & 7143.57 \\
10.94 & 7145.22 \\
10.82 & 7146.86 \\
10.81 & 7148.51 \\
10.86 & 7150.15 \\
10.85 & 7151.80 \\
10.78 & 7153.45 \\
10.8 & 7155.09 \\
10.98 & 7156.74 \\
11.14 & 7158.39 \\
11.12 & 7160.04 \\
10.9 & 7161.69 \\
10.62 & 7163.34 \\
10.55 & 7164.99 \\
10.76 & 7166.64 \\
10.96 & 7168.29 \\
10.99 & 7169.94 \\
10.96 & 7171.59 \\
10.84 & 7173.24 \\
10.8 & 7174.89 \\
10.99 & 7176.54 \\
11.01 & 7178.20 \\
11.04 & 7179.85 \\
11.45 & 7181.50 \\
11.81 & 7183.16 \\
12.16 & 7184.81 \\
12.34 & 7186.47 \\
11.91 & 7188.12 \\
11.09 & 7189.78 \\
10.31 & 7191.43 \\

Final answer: -0.09 mag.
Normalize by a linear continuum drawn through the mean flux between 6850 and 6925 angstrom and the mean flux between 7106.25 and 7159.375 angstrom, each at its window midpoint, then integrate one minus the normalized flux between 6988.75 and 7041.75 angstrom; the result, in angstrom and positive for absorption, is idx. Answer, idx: -3.3 angstrom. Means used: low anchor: 11.9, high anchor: 11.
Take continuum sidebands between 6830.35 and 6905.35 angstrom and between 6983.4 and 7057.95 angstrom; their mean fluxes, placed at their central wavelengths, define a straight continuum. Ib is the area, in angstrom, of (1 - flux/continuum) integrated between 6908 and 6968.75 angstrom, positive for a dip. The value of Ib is 1.3 angstrom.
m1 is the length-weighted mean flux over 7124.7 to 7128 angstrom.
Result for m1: 10.8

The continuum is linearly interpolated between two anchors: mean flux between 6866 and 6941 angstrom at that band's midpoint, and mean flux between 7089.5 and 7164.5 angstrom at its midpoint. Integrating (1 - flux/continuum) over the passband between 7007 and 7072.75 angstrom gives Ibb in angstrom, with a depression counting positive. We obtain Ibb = -4.1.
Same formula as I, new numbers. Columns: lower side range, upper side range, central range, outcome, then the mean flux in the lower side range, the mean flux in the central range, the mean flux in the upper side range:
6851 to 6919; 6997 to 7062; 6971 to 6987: 0.03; 11.9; 11.7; 12.2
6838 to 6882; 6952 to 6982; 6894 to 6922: 0.02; 11.9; 11.7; 11.8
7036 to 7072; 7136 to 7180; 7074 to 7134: 0.04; 12.2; 11.2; 11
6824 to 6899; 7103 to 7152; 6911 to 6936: 0.01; 12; 11.6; 11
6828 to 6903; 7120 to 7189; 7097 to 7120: 0.02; 12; 11.1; 11.1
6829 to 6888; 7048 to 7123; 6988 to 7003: -0.06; 12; 12.3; 11.4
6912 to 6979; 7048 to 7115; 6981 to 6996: -0.03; 11.8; 12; 11.4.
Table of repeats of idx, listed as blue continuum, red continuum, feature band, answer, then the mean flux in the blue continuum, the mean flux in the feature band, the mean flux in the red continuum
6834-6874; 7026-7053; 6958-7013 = 1.6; 12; 11.9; 12.4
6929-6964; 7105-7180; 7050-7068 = -0.5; 12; 11.8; 11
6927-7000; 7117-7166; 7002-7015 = -0.2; 12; 11.9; 11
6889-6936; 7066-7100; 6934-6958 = -0.8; 11.9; 12.2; 11.5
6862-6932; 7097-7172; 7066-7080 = -0.6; 12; 11.7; 11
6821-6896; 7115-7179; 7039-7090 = -2.8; 12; 11.9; 11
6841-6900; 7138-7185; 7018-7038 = -1.2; 12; 12.2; 11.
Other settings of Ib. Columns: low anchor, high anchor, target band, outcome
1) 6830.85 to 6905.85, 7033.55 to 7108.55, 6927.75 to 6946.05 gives -0.2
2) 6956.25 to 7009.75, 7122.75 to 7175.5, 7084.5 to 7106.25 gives 0.2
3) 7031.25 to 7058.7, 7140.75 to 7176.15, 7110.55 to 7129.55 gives 0.7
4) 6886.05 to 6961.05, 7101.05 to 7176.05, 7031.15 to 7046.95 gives -1.7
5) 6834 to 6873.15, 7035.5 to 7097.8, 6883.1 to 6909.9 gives -0.9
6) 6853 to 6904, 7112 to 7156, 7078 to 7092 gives -0.2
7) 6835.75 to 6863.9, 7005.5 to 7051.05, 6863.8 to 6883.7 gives 0.2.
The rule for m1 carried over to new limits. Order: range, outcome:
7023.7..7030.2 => 11.6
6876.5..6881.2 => 11.6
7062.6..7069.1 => 11.6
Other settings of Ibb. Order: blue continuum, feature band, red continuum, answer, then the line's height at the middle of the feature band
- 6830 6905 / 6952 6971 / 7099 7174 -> -0.4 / 11.7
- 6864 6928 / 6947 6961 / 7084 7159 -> -0.6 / 11.7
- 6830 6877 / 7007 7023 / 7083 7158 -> -1.0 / 11.4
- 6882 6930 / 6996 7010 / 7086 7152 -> -0.8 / 11.6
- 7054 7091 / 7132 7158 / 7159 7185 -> 0.4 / 11.2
